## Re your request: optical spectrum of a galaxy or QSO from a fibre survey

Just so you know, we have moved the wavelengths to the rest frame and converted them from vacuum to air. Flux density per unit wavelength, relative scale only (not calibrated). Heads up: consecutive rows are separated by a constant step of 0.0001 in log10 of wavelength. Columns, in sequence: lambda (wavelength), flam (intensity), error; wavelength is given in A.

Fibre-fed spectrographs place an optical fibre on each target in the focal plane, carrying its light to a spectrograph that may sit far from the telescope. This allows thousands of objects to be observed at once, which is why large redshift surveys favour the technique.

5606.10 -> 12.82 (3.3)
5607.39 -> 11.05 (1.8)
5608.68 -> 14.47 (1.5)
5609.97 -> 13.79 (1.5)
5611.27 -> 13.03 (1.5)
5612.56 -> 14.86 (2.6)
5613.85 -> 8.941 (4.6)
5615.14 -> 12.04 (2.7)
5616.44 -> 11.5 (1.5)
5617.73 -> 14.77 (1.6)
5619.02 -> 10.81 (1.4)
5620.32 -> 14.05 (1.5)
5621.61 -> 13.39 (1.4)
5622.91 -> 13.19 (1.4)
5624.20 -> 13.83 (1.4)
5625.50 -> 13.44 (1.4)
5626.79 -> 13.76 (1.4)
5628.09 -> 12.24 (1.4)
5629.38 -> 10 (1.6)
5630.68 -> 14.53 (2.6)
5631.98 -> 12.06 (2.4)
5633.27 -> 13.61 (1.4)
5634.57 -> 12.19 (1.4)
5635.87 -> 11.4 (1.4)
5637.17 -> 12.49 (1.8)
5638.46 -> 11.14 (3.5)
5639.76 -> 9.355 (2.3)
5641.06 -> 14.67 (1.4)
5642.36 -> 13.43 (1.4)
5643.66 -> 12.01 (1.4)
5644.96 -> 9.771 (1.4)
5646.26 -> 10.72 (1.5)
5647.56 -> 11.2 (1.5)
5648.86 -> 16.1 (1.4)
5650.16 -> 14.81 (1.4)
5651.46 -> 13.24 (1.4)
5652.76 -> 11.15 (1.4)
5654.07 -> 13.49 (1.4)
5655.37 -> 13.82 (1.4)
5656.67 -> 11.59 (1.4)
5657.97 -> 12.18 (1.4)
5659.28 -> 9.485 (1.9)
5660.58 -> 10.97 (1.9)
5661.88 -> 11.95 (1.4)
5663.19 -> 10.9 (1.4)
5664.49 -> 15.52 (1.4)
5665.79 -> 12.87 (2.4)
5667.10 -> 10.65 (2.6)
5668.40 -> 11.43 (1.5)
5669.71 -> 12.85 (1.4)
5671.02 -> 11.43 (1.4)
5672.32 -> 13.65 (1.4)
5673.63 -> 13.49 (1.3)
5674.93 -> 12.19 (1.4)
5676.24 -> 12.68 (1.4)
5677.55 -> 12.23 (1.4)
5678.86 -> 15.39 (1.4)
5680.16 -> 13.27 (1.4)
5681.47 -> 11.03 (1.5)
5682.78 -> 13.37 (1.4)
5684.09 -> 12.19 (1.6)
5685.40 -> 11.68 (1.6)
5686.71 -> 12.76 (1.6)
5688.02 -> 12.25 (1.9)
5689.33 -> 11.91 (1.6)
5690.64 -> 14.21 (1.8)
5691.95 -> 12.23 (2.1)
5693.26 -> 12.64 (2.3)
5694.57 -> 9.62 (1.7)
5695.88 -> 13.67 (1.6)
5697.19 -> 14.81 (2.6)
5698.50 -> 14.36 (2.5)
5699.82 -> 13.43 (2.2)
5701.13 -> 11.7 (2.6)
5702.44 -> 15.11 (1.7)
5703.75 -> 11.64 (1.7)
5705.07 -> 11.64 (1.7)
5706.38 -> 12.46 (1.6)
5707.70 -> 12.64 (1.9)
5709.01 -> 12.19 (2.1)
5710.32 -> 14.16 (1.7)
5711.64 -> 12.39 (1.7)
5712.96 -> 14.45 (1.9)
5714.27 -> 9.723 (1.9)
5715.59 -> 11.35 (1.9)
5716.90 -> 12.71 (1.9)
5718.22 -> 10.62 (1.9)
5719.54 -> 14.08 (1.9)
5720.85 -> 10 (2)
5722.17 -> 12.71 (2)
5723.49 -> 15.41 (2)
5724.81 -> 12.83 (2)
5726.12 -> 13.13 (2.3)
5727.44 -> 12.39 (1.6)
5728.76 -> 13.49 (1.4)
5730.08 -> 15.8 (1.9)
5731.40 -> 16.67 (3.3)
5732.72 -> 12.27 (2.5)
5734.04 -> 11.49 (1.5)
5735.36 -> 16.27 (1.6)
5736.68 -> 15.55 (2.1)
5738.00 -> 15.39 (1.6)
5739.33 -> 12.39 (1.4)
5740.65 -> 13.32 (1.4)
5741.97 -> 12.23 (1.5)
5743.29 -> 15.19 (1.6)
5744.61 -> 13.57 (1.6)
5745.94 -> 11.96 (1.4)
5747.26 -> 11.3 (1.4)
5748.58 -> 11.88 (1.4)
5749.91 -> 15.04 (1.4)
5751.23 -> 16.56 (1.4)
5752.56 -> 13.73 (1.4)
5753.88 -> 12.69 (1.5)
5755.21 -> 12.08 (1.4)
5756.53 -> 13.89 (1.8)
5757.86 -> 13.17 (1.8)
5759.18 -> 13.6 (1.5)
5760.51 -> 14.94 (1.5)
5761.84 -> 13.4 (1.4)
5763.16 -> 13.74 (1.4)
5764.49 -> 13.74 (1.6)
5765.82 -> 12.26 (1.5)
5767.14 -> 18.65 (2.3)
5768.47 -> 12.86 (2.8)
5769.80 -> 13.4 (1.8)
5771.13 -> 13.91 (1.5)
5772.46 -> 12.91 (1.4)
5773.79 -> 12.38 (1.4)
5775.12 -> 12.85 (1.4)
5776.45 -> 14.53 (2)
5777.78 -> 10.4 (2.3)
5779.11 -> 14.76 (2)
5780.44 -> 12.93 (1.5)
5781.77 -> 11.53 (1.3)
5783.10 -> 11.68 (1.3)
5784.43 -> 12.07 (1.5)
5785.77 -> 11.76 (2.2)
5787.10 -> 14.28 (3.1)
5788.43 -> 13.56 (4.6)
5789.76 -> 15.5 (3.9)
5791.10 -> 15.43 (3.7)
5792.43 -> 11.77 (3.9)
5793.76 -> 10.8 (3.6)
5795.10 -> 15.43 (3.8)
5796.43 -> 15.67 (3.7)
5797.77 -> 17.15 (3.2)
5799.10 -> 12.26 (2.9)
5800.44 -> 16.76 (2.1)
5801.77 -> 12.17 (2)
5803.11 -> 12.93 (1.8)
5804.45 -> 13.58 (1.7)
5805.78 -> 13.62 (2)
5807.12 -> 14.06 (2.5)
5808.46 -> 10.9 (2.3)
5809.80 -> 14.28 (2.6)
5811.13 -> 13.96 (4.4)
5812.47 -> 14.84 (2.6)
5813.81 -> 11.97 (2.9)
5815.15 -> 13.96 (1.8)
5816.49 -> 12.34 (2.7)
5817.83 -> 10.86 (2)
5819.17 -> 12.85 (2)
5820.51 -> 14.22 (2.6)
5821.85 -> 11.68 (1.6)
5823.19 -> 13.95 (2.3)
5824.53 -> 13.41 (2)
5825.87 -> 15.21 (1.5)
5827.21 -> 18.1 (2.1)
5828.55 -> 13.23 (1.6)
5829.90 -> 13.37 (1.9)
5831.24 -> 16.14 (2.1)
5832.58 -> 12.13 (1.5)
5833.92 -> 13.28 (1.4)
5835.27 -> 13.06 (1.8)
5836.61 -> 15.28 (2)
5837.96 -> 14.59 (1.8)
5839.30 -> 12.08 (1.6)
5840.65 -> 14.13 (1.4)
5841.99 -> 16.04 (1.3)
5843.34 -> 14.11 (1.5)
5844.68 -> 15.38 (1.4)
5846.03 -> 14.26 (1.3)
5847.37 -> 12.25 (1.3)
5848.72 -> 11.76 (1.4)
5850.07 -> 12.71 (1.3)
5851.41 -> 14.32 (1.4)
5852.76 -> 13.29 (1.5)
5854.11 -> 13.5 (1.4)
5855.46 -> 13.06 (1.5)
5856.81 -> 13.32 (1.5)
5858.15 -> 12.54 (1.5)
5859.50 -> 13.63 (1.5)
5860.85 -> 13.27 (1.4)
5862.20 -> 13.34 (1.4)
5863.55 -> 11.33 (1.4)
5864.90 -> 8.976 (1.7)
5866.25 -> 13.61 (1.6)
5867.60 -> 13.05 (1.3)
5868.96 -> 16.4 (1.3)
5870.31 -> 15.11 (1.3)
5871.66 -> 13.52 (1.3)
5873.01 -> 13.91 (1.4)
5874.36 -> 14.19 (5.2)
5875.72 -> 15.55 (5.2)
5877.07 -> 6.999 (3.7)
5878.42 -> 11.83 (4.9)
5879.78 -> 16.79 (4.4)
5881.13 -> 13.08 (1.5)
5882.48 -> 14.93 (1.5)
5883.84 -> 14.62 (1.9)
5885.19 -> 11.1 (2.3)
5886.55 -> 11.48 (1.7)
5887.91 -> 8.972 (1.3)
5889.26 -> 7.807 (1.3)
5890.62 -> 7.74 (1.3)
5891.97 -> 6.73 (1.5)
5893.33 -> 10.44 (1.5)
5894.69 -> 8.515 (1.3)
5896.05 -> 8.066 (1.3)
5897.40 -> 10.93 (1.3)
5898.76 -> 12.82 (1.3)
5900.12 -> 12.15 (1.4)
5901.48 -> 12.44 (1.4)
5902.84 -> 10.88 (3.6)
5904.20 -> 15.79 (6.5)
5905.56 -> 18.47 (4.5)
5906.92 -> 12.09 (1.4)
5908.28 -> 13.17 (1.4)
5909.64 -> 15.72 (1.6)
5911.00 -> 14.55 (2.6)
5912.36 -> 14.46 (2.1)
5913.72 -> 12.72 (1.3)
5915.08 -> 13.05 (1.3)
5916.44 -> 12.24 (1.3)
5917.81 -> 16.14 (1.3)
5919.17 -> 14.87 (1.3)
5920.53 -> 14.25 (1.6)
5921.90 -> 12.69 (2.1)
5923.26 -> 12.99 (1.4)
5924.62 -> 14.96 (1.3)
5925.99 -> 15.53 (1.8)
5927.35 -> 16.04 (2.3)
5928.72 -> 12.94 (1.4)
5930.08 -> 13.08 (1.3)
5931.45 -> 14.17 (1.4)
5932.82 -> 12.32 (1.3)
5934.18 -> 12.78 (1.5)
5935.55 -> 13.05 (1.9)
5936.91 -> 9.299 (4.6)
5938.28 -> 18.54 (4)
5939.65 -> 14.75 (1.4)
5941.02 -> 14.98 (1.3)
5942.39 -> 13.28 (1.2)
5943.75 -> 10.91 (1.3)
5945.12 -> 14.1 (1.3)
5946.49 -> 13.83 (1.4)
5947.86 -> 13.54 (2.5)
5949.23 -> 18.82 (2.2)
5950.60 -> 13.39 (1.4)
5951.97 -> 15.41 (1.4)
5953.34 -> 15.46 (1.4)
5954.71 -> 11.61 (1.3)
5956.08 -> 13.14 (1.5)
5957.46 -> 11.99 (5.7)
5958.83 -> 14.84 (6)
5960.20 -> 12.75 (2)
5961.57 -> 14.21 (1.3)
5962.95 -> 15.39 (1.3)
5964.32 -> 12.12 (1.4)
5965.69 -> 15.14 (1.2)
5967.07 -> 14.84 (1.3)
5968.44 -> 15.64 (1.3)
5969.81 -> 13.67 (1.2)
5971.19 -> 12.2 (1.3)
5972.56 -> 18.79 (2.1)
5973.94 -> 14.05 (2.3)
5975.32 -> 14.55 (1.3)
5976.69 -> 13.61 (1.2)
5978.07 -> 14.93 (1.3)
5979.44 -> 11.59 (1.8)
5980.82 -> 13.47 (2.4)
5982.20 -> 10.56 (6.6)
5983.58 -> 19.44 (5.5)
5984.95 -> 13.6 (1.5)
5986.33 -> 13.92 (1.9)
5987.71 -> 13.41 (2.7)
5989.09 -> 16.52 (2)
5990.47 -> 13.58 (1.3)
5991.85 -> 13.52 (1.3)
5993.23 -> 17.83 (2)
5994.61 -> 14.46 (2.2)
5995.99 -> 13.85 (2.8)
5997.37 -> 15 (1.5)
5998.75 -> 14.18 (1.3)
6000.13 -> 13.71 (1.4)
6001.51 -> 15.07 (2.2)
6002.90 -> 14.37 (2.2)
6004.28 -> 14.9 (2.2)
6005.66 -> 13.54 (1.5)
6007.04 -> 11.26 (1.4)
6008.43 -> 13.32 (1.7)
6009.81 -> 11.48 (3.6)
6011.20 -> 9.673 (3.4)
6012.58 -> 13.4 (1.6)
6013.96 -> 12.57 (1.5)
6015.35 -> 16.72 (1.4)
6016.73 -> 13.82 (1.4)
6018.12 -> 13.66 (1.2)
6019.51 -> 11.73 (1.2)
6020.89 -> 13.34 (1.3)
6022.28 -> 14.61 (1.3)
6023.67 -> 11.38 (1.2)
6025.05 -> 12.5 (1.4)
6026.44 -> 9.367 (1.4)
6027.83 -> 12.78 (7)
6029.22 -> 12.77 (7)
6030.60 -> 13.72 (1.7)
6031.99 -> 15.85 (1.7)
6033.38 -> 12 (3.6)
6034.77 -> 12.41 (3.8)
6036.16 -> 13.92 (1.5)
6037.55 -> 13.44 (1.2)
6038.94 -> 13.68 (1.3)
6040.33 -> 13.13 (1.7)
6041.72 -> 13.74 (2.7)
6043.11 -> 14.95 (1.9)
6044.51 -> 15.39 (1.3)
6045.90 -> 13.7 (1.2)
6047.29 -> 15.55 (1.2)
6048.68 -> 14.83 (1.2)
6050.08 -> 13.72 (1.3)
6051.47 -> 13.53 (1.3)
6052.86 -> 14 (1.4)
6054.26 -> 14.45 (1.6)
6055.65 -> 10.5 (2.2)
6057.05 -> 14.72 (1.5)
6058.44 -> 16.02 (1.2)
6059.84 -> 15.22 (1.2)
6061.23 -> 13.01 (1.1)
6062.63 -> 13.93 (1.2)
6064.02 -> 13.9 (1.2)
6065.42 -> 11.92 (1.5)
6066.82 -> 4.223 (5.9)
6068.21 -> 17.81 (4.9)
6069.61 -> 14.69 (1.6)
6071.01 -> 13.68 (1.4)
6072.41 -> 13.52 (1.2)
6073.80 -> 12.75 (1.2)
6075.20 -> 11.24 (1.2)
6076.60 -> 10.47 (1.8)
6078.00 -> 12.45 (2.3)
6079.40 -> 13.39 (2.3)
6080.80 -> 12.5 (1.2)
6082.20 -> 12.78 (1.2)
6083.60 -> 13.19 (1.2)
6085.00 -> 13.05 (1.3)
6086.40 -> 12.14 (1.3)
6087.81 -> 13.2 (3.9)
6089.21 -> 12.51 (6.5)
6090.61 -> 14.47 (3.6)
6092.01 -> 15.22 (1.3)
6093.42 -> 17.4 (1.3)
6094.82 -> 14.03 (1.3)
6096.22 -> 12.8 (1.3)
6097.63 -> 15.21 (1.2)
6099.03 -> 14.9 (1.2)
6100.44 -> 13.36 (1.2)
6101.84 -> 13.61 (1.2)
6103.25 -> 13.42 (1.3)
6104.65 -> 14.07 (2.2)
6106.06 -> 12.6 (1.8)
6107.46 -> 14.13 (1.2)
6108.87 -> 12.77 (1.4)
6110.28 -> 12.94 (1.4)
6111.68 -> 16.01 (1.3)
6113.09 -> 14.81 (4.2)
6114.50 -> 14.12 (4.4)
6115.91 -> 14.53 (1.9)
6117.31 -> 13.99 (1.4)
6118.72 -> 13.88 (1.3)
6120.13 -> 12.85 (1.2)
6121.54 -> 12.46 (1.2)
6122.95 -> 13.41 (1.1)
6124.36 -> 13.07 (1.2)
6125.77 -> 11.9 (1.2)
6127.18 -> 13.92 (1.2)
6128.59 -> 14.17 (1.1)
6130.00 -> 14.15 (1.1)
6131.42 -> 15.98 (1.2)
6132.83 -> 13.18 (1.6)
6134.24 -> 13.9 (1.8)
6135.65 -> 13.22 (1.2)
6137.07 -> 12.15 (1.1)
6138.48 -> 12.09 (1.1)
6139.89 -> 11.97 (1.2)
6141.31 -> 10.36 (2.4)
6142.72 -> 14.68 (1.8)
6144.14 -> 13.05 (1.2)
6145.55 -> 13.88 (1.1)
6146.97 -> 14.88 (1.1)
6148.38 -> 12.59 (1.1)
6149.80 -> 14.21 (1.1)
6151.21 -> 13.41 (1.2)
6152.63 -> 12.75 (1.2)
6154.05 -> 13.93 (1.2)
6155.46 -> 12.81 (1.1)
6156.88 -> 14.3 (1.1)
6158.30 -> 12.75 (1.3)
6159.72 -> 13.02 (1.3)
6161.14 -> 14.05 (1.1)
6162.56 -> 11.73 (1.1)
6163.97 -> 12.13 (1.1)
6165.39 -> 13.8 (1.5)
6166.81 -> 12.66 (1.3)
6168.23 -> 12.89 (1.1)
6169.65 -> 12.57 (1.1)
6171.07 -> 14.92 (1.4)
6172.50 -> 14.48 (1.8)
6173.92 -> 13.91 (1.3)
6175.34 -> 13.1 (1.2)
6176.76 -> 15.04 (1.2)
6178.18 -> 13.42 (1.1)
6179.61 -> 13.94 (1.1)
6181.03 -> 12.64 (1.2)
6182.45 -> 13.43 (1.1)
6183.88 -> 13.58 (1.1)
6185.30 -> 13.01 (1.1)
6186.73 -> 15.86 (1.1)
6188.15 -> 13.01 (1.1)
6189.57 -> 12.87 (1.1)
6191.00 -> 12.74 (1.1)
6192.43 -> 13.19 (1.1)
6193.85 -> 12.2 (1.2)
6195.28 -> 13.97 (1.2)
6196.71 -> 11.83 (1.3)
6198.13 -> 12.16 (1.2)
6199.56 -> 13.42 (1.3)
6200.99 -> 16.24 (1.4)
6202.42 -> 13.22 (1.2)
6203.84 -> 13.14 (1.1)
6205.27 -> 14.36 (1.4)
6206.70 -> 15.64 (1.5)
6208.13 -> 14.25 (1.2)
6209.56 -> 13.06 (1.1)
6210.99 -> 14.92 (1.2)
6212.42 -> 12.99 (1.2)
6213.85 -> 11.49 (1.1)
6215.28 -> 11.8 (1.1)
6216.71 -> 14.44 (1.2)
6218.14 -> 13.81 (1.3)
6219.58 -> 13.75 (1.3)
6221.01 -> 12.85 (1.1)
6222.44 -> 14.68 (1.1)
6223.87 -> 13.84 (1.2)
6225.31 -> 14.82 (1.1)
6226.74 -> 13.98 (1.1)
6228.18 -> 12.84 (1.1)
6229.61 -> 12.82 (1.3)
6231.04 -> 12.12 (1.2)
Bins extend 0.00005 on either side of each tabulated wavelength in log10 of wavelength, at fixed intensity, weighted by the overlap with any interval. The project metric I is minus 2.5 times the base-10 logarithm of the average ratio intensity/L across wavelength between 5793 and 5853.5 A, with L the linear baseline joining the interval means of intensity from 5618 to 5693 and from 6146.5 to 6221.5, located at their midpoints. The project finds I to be -0.08 mag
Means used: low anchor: 12.5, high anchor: 13.5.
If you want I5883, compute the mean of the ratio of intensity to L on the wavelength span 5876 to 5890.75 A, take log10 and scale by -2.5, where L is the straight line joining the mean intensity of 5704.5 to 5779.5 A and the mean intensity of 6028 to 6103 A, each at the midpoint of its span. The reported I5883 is 0.15 mag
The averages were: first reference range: 13.3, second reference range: 13.6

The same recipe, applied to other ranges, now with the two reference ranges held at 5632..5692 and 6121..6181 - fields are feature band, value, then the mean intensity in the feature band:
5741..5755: -0.066 mag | 13.4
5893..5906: 0.078 mag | 12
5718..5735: -0.062 mag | 13.3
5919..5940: -0.075 mag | 13.9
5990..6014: -0.050 mag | 13.7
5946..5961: -0.089 mag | 14.1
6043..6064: -0.083 mag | 14.2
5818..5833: -0.100 mag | 14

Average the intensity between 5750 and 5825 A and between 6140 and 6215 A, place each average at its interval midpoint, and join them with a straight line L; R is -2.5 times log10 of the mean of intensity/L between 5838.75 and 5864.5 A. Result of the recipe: 0.01 mag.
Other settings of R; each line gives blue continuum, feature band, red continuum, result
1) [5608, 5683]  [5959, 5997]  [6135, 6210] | -0.10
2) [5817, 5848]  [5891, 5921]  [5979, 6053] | 0.09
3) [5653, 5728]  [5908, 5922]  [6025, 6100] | -0.08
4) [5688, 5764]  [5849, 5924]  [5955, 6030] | 0.07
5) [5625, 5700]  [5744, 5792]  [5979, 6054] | -0.05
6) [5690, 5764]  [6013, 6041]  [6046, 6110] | 0.02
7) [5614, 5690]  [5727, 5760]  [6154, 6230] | -0.09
